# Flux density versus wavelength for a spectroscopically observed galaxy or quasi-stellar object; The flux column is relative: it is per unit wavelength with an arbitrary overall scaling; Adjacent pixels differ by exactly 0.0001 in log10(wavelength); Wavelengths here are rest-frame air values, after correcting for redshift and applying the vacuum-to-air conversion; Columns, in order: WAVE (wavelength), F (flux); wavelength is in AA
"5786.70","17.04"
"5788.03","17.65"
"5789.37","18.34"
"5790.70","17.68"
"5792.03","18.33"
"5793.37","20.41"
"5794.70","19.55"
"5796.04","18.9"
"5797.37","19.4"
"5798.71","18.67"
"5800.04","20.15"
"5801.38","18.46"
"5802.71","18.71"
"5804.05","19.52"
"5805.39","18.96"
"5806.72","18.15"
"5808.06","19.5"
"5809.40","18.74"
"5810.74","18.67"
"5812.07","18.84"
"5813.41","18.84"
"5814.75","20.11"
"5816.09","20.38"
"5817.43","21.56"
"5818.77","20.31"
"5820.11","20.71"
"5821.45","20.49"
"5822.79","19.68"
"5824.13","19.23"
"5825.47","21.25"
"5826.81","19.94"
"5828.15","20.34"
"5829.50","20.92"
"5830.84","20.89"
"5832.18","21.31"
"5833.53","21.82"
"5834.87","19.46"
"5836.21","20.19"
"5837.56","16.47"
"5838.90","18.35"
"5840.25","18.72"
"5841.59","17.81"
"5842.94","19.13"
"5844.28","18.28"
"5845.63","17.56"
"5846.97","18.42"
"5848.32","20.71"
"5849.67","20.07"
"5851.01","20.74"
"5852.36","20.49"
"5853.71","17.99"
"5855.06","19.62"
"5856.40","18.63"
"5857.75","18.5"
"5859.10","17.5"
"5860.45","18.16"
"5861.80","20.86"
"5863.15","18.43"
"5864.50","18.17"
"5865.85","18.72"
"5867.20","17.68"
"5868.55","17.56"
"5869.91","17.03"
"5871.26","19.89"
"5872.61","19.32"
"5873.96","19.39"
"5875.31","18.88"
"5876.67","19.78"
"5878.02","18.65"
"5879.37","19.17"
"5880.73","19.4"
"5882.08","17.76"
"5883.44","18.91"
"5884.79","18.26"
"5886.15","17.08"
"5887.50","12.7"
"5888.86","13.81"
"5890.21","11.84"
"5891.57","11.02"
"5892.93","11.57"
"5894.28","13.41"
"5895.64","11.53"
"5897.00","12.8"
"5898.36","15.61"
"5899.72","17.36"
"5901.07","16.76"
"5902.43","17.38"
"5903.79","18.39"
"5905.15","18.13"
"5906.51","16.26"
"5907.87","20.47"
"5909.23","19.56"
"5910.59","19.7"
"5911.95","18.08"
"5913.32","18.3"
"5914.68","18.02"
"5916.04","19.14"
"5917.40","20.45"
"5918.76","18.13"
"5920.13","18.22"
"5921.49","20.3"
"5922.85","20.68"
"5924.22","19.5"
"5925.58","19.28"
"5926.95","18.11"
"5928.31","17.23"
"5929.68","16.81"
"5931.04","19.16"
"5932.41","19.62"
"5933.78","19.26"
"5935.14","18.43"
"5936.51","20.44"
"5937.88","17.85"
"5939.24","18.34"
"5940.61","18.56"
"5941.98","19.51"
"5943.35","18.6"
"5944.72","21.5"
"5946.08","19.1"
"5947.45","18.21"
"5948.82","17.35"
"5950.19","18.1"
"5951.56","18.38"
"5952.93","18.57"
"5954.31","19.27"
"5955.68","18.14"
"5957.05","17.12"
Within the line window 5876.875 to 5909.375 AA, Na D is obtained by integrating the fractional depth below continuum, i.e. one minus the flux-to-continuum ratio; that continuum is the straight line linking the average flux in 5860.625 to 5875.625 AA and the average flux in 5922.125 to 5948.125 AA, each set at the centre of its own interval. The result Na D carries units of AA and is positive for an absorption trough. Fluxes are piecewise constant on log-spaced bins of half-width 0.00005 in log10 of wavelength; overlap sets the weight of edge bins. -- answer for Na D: 4.6 AA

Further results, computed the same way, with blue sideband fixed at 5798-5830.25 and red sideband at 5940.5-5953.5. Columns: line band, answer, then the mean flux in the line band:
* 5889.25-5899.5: 3.40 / 12.8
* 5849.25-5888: 1.42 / 18.6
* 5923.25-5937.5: 0.08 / 18.8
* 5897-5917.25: 1.16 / 18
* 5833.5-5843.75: 0.37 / 18.8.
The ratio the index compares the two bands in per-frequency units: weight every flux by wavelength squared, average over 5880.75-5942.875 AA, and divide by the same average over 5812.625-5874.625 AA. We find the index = 0.92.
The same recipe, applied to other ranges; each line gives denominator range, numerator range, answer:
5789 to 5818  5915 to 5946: 1.04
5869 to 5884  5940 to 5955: 1.02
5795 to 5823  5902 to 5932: 1.00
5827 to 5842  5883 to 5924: 0.87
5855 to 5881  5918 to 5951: 1.03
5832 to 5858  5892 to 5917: 0.89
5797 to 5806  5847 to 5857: 1.05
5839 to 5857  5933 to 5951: 1.02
